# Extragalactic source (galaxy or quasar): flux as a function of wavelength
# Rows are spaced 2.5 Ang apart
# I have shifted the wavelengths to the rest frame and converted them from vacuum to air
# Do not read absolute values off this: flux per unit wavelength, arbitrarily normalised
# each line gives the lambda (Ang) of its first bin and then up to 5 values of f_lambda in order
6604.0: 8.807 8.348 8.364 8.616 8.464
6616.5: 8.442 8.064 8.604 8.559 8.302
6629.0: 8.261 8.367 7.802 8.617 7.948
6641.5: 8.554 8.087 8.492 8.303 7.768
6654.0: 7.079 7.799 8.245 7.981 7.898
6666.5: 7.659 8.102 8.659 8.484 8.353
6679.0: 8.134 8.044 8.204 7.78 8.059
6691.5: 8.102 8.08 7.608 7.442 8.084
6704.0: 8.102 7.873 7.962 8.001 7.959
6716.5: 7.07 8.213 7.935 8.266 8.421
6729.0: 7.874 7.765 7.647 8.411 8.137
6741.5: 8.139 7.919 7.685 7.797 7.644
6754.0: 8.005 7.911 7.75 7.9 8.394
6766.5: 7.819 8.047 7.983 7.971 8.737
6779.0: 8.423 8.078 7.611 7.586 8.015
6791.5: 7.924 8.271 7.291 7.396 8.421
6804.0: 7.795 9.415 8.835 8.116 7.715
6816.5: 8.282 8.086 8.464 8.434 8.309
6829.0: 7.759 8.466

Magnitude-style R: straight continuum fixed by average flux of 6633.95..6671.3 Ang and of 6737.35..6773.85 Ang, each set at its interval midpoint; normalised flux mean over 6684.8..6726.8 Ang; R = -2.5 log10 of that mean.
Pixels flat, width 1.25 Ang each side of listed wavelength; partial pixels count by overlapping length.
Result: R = 0.009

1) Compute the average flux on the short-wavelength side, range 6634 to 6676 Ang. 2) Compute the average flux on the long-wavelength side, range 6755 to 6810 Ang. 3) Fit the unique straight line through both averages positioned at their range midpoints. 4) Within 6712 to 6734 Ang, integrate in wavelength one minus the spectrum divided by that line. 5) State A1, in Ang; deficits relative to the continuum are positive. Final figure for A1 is 0.4 Ang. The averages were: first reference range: 8.1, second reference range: 8.07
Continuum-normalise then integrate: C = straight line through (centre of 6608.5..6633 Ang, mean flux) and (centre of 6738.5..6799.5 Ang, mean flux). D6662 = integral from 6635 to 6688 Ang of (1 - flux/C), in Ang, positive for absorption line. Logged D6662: 1.1 Ang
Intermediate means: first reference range 8.4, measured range 8.1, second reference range 7.94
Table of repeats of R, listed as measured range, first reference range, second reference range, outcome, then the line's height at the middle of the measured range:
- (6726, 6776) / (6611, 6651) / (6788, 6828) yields 0.03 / 8.22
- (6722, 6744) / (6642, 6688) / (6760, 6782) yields 0.01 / 8.12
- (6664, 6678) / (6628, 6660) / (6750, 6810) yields -0.02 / 8.09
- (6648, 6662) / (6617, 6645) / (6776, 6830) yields 0.06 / 8.27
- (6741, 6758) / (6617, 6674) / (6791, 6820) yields 0.04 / 8.14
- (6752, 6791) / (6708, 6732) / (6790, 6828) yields 0.01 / 8.08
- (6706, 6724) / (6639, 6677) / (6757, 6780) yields 0.03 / 8.1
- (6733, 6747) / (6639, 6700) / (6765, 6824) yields 0.01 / 8.08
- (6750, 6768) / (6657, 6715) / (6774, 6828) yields 0.03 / 8.1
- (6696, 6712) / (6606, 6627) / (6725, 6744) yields 0.04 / 8.15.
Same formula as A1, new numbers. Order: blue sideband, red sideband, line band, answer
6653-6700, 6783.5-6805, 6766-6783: -0.67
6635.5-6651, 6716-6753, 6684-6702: 0.48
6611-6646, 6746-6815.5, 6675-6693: 0.26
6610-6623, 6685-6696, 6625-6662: 0.72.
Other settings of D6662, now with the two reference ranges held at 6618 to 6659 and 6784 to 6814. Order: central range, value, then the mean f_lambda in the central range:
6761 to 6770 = 0.03 Ang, 8.05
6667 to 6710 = 0.41 Ang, 8.06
